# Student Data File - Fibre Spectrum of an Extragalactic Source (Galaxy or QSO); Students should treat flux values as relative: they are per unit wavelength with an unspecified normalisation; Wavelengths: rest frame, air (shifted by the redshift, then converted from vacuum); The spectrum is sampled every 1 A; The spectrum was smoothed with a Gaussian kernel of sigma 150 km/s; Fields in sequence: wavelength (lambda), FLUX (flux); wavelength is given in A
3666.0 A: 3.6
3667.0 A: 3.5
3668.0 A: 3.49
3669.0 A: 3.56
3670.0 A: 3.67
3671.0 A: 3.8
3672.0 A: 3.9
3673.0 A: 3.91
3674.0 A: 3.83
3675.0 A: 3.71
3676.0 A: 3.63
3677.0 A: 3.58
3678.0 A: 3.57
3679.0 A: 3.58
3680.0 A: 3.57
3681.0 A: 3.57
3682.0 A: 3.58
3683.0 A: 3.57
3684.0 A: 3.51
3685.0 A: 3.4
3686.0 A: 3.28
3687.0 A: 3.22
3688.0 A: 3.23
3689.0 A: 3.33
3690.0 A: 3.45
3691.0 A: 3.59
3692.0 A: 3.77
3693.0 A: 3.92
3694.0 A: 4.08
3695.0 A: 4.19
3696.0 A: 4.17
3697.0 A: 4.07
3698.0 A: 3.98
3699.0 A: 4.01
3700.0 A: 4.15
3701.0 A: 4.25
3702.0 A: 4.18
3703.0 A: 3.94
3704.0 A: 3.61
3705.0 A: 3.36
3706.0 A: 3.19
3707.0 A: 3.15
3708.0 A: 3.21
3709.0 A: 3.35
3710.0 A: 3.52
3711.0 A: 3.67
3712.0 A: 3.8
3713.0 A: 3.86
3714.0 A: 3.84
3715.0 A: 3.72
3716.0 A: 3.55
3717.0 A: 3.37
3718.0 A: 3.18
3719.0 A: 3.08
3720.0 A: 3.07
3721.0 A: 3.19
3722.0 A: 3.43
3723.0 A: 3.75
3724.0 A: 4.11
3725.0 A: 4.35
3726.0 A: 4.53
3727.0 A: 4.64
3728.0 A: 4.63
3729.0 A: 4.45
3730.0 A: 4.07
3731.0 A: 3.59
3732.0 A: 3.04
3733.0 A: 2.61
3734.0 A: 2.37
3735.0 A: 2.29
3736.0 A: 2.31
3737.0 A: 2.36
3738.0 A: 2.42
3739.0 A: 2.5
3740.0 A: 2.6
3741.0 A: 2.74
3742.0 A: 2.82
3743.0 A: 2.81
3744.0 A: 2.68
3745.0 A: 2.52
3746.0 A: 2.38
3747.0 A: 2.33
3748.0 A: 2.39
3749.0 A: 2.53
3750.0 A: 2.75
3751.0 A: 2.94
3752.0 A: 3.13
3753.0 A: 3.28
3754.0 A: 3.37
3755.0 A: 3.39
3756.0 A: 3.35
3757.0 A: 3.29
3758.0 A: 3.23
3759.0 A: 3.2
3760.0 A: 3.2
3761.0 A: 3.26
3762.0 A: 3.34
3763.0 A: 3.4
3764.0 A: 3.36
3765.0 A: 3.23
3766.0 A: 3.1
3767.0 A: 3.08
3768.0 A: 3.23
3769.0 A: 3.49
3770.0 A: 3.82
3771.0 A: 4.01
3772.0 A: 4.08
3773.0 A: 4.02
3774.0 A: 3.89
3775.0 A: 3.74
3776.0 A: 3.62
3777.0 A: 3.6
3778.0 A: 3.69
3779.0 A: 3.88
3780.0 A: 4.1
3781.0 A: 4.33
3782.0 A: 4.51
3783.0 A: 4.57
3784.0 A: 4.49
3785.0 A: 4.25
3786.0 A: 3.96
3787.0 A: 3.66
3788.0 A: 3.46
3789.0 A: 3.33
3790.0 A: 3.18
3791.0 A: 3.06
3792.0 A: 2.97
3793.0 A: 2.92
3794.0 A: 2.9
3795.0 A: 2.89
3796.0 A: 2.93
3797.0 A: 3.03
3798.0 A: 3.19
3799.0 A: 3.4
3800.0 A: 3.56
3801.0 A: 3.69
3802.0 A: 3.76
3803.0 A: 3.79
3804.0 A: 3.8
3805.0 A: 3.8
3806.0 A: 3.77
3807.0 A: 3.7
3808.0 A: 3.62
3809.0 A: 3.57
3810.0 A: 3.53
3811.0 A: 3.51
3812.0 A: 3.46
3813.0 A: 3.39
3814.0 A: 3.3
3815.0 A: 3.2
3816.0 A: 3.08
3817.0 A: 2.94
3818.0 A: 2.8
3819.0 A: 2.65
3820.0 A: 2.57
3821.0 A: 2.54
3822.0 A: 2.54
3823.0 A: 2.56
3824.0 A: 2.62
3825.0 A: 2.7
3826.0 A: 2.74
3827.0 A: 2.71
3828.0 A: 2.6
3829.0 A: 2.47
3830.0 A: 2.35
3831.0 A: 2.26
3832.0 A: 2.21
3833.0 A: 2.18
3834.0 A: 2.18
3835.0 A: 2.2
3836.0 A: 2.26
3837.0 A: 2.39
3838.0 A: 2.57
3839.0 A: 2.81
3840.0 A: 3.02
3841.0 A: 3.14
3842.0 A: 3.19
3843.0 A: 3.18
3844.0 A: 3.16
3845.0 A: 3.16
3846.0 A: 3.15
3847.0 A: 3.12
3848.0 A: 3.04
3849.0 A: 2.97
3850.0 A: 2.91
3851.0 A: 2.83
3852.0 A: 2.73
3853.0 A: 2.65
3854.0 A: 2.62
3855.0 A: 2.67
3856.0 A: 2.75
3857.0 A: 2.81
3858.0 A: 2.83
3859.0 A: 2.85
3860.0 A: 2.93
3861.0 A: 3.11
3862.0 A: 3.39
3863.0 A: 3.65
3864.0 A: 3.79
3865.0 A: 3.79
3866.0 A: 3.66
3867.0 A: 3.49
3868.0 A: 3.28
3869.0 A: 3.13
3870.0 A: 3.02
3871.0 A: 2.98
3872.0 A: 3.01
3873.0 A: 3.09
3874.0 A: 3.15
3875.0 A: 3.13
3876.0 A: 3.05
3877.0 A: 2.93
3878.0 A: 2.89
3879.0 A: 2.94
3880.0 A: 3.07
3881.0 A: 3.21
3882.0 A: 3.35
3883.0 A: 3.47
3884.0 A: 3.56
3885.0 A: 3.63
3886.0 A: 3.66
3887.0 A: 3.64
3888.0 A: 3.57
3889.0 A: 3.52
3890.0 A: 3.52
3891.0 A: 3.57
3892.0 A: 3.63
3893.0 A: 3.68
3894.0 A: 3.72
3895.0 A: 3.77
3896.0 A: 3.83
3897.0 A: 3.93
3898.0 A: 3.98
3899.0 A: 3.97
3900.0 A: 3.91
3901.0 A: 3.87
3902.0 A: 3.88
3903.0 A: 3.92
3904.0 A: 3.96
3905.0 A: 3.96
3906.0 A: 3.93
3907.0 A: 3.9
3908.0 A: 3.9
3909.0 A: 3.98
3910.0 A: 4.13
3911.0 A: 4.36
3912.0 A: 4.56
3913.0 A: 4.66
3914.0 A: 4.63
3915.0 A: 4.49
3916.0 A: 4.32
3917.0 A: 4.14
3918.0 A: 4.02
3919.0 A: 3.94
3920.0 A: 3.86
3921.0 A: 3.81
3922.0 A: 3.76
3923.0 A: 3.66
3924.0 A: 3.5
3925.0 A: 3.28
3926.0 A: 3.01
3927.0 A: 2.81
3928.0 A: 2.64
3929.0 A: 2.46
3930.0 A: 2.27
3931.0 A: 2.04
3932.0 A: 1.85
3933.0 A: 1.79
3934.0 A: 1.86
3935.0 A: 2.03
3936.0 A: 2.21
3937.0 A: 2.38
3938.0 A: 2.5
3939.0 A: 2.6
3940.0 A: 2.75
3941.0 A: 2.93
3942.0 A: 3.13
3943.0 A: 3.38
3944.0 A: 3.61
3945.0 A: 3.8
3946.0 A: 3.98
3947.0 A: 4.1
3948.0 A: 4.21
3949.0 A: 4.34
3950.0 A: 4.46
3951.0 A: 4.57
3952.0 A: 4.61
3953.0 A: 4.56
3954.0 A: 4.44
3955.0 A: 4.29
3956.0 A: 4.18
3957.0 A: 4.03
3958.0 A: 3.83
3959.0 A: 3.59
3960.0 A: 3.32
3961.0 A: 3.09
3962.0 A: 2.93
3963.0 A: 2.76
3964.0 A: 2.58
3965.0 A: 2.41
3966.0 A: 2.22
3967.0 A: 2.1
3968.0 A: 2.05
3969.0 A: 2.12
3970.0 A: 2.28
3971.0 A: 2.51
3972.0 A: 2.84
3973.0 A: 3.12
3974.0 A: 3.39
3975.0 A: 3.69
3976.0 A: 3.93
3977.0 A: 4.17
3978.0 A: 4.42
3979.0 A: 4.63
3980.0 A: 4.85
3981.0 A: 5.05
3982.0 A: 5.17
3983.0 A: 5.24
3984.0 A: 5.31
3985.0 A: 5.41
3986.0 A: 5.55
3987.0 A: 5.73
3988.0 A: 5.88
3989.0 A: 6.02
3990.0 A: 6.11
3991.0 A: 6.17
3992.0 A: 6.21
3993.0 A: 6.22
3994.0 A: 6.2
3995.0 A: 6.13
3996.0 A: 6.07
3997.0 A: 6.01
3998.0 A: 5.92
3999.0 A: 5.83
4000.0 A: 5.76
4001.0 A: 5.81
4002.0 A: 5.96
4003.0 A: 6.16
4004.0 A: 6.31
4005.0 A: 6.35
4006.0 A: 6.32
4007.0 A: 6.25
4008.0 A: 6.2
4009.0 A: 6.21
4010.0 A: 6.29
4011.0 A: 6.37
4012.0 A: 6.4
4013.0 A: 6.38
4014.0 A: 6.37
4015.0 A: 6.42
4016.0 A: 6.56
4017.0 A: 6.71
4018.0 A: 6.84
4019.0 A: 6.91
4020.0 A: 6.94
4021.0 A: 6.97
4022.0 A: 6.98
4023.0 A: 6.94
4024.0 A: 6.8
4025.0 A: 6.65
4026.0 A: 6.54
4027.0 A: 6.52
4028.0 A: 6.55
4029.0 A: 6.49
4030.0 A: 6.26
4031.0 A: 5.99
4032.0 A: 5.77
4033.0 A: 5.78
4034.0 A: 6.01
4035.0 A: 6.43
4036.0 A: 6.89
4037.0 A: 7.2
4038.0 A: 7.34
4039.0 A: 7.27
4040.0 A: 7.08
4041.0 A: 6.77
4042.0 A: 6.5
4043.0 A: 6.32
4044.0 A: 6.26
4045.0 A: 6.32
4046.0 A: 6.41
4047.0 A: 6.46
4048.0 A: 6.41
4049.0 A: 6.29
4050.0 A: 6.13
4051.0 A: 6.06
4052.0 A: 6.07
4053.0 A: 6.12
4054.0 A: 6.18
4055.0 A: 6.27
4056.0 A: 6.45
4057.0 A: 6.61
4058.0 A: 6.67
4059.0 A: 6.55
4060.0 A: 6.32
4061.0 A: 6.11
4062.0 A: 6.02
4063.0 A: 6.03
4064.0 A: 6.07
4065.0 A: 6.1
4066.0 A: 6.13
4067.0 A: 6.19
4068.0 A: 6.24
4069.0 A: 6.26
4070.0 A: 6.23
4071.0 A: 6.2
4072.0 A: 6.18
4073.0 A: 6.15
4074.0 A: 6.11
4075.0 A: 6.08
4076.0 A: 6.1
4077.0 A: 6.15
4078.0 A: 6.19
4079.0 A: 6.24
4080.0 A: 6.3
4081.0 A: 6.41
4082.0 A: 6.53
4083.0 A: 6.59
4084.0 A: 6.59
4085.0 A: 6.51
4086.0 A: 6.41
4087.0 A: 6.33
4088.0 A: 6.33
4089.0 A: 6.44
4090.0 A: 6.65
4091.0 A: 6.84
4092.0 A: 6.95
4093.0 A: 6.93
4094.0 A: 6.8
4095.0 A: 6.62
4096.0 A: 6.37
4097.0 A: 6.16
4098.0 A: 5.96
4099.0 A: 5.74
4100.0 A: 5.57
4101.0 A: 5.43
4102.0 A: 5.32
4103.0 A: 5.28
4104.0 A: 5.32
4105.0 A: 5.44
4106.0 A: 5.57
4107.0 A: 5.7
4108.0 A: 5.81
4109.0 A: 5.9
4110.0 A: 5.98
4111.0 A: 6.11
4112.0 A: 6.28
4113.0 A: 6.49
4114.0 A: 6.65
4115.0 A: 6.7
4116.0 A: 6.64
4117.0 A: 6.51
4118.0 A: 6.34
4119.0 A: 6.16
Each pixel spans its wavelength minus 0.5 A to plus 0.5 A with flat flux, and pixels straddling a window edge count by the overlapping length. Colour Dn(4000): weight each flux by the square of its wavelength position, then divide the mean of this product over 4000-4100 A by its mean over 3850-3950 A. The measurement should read 2.0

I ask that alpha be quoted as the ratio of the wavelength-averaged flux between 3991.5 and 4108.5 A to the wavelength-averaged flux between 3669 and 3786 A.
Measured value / 1.80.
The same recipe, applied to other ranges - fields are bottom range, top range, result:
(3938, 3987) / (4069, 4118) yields 1.66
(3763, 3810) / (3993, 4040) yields 1.78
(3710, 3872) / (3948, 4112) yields 1.77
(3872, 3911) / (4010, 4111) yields 1.76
